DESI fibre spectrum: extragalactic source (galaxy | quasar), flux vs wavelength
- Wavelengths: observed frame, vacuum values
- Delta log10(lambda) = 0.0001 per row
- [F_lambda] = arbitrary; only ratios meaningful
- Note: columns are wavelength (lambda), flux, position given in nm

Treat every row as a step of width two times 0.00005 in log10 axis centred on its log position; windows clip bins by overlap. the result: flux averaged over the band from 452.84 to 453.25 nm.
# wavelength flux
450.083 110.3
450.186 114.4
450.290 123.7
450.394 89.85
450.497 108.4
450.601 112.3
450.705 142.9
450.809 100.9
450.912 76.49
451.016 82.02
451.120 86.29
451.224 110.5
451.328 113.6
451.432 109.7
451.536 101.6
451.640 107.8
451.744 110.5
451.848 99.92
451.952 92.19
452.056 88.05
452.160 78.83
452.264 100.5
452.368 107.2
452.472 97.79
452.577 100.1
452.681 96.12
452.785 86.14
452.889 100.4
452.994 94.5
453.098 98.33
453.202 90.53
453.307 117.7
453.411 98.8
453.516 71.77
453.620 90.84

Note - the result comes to 95.9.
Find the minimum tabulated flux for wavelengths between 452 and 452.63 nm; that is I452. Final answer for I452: 78.83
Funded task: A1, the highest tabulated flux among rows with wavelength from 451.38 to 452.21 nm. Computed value 110.5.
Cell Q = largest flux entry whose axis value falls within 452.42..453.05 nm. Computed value 100.4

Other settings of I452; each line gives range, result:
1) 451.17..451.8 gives 101.6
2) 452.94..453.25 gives 90.53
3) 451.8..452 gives 92.19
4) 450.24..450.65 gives 89.85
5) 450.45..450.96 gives 76.49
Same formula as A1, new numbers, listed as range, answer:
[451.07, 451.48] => 113.6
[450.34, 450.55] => 108.4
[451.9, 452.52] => 107.2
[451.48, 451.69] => 107.8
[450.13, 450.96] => 142.9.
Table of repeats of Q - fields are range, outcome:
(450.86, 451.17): 86.29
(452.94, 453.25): 98.33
